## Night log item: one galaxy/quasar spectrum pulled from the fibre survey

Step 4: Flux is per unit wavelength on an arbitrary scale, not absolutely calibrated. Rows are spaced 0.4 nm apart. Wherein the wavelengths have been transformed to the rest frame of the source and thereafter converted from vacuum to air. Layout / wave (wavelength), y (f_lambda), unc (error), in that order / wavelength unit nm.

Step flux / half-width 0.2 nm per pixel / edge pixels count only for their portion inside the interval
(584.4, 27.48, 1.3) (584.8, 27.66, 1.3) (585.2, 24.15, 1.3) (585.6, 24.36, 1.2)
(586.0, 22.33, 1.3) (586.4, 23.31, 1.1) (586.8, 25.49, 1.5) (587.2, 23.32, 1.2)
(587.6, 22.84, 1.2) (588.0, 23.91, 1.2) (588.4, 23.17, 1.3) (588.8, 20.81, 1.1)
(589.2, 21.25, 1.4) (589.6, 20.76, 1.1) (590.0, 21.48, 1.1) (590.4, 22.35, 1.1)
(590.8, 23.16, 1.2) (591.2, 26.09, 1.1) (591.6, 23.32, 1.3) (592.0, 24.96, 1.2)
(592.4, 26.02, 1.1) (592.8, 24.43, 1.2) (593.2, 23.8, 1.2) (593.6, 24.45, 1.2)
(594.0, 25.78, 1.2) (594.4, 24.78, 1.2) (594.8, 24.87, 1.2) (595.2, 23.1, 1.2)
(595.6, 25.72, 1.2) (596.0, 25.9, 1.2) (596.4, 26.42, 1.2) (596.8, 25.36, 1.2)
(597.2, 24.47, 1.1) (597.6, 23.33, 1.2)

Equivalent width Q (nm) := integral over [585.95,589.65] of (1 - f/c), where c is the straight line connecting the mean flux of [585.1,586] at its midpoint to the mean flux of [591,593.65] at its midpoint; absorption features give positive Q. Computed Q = 0.20 nm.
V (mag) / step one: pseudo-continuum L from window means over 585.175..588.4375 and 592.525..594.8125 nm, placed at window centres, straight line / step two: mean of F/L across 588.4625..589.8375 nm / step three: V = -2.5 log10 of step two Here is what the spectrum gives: 0.14 mag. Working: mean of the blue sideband 23.7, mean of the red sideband 24.7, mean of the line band 21.2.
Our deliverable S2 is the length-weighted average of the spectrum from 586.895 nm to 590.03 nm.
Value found 22.3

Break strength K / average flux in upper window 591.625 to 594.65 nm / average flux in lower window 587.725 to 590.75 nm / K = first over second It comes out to 1.12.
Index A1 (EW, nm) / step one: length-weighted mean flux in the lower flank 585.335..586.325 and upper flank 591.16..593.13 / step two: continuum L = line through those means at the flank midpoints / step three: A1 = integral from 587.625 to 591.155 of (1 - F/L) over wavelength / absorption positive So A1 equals 0.27 nm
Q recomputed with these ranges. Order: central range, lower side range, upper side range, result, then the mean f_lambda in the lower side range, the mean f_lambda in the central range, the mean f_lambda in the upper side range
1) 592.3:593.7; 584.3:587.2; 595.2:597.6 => 0.03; 24.8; 24.6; 25.2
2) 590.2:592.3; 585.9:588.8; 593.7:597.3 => 0.01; 23.3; 24.1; 25.2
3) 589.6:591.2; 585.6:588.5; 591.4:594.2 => 0.11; 23.6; 22.6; 24.7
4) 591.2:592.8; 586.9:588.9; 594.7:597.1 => -0.05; 23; 24.9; 25.2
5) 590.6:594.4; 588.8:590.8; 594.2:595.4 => -0.28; 21.6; 24.7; 24.2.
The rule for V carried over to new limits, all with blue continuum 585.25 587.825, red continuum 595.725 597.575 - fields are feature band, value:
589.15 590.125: 0.146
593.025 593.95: 0.018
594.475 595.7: 0.026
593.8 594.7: -0.013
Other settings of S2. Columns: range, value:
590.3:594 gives 24.4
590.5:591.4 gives 24.4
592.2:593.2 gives 24.9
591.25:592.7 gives 24.9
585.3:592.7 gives 23.3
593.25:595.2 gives 24.7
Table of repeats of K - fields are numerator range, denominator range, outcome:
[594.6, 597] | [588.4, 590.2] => 1.18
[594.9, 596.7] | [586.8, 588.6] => 1.07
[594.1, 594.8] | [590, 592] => 1.06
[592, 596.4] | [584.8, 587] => 1.03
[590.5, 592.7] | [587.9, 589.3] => 1.11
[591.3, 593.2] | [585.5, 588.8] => 1.05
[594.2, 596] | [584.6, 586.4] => 1.01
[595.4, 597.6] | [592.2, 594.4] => 1.02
